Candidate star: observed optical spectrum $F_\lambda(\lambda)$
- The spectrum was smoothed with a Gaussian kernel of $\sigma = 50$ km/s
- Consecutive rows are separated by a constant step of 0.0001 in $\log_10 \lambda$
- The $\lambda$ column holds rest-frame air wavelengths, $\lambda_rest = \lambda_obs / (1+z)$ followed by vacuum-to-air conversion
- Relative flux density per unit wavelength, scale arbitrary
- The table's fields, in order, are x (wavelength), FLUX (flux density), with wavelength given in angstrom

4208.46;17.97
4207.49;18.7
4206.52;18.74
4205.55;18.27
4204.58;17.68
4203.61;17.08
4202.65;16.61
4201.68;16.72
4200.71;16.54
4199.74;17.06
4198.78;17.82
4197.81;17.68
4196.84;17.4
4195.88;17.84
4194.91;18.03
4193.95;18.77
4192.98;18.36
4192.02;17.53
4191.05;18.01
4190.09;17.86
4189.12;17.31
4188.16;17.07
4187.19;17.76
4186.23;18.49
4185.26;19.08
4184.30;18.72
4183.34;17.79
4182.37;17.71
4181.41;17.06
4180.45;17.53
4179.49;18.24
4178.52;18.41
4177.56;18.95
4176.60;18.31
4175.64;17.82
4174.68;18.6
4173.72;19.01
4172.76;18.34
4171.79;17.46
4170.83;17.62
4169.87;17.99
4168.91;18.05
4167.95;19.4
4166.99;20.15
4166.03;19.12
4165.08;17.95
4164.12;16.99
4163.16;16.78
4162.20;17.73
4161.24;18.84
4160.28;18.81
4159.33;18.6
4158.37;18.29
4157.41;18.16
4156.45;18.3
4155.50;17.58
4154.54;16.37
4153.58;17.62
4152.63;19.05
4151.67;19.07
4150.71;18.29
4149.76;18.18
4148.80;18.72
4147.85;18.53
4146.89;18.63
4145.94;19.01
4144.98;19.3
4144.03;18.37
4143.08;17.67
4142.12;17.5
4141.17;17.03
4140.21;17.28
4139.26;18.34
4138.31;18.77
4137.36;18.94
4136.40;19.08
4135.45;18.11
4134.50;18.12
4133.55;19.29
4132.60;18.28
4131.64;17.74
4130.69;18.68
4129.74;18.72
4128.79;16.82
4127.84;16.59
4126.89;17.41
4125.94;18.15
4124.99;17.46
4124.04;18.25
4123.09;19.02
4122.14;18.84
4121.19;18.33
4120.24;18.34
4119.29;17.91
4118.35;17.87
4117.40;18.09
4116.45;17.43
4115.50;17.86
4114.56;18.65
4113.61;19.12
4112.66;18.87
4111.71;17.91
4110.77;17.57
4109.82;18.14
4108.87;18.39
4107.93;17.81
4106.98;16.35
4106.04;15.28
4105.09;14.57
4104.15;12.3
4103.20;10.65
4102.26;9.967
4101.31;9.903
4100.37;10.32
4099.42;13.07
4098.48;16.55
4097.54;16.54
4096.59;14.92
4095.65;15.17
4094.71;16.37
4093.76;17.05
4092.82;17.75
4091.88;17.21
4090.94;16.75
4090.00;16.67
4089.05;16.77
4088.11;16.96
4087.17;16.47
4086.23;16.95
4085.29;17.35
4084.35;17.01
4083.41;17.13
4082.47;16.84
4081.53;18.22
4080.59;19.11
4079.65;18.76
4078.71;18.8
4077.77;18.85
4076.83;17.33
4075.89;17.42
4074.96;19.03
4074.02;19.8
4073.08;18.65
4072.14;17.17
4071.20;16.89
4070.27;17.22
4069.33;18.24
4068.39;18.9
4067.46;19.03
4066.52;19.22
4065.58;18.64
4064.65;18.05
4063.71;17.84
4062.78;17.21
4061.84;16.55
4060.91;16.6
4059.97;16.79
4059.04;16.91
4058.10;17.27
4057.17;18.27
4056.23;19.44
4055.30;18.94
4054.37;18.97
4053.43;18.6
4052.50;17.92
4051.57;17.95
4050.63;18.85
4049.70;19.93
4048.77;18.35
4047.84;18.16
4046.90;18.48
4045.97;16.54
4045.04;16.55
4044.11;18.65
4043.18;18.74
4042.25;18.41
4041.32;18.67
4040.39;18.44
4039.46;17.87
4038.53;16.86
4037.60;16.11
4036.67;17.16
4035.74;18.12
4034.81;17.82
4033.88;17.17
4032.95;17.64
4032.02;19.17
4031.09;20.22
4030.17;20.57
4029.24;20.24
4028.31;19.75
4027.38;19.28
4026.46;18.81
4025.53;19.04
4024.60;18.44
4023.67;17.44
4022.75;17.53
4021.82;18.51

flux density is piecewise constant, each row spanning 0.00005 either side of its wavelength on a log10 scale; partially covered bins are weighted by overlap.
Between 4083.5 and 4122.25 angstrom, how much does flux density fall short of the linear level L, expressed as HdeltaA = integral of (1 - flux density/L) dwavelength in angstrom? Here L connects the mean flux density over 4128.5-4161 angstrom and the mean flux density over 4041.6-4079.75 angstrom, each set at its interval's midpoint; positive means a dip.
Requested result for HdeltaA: 4.0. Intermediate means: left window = 18.1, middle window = 16.3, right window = 18.3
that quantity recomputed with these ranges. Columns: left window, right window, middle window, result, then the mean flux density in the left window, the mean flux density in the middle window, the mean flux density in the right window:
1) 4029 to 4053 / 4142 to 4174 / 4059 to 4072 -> 0.4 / 18.2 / 17.7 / 18.3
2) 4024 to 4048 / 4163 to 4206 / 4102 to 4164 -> 1.1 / 18.3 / 17.7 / 17.9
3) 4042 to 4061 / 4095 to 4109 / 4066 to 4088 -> -2.6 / 18.1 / 18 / 14.1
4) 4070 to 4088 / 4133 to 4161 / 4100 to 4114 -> 2.2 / 17.8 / 15.2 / 18.3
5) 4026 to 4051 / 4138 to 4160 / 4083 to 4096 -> 1.0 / 18.4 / 16.8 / 18.2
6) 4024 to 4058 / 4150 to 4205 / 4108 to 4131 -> 0.1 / 18.4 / 18.1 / 18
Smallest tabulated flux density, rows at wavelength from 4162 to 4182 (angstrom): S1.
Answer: 16.78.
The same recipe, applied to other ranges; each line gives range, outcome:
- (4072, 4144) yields 9.903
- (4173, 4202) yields 16.54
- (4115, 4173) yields 16.37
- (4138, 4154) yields 17.03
